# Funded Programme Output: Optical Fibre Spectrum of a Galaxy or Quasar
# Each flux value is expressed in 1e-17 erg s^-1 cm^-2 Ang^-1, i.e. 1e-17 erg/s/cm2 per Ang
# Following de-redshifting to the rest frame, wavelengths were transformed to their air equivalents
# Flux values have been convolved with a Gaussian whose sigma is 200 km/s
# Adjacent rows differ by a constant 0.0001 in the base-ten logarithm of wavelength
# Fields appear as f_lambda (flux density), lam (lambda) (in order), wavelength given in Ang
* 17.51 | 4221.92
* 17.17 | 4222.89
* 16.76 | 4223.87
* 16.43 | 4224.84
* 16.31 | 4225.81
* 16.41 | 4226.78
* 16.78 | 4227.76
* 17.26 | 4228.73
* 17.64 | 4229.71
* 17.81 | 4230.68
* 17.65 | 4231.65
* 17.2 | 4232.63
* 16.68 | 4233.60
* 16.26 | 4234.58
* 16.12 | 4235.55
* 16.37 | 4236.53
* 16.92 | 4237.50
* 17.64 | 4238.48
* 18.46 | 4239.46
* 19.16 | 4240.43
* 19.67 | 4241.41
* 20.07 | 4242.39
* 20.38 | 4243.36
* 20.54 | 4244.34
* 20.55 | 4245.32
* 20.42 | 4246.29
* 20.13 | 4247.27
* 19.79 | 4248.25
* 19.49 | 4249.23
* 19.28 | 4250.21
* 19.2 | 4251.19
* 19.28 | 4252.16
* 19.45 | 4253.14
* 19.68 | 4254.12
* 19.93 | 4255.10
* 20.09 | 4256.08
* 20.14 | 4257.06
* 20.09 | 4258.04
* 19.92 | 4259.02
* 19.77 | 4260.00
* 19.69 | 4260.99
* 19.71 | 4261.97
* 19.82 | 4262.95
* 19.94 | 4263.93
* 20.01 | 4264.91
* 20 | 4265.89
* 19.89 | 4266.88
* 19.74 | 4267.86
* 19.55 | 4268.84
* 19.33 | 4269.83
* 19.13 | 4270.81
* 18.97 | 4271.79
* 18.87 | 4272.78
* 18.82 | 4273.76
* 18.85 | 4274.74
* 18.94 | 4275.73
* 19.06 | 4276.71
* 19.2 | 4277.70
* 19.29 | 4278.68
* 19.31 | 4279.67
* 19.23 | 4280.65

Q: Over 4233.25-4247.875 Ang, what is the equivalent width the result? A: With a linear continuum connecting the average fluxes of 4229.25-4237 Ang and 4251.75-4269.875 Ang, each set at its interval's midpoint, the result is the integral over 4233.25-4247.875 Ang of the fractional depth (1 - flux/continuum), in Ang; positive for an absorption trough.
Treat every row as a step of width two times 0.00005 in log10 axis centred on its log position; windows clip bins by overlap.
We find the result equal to -0.7 Ang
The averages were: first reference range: 17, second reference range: 19.8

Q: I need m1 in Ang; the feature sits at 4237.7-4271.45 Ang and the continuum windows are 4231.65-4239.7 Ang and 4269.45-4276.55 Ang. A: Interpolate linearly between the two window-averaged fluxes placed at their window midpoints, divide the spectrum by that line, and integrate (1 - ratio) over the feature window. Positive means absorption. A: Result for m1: -3.2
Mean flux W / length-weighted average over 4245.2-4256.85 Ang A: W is 19.8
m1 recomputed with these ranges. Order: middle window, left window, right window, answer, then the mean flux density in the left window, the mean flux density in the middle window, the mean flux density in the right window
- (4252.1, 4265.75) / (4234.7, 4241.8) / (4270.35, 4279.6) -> -1.0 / 17.7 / 19.8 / 19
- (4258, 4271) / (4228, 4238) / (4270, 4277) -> -0.9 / 17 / 19.8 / 19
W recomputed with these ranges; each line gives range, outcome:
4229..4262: 19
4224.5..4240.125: 17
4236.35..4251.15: 19.3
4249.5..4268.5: 19.8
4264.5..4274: 19.4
